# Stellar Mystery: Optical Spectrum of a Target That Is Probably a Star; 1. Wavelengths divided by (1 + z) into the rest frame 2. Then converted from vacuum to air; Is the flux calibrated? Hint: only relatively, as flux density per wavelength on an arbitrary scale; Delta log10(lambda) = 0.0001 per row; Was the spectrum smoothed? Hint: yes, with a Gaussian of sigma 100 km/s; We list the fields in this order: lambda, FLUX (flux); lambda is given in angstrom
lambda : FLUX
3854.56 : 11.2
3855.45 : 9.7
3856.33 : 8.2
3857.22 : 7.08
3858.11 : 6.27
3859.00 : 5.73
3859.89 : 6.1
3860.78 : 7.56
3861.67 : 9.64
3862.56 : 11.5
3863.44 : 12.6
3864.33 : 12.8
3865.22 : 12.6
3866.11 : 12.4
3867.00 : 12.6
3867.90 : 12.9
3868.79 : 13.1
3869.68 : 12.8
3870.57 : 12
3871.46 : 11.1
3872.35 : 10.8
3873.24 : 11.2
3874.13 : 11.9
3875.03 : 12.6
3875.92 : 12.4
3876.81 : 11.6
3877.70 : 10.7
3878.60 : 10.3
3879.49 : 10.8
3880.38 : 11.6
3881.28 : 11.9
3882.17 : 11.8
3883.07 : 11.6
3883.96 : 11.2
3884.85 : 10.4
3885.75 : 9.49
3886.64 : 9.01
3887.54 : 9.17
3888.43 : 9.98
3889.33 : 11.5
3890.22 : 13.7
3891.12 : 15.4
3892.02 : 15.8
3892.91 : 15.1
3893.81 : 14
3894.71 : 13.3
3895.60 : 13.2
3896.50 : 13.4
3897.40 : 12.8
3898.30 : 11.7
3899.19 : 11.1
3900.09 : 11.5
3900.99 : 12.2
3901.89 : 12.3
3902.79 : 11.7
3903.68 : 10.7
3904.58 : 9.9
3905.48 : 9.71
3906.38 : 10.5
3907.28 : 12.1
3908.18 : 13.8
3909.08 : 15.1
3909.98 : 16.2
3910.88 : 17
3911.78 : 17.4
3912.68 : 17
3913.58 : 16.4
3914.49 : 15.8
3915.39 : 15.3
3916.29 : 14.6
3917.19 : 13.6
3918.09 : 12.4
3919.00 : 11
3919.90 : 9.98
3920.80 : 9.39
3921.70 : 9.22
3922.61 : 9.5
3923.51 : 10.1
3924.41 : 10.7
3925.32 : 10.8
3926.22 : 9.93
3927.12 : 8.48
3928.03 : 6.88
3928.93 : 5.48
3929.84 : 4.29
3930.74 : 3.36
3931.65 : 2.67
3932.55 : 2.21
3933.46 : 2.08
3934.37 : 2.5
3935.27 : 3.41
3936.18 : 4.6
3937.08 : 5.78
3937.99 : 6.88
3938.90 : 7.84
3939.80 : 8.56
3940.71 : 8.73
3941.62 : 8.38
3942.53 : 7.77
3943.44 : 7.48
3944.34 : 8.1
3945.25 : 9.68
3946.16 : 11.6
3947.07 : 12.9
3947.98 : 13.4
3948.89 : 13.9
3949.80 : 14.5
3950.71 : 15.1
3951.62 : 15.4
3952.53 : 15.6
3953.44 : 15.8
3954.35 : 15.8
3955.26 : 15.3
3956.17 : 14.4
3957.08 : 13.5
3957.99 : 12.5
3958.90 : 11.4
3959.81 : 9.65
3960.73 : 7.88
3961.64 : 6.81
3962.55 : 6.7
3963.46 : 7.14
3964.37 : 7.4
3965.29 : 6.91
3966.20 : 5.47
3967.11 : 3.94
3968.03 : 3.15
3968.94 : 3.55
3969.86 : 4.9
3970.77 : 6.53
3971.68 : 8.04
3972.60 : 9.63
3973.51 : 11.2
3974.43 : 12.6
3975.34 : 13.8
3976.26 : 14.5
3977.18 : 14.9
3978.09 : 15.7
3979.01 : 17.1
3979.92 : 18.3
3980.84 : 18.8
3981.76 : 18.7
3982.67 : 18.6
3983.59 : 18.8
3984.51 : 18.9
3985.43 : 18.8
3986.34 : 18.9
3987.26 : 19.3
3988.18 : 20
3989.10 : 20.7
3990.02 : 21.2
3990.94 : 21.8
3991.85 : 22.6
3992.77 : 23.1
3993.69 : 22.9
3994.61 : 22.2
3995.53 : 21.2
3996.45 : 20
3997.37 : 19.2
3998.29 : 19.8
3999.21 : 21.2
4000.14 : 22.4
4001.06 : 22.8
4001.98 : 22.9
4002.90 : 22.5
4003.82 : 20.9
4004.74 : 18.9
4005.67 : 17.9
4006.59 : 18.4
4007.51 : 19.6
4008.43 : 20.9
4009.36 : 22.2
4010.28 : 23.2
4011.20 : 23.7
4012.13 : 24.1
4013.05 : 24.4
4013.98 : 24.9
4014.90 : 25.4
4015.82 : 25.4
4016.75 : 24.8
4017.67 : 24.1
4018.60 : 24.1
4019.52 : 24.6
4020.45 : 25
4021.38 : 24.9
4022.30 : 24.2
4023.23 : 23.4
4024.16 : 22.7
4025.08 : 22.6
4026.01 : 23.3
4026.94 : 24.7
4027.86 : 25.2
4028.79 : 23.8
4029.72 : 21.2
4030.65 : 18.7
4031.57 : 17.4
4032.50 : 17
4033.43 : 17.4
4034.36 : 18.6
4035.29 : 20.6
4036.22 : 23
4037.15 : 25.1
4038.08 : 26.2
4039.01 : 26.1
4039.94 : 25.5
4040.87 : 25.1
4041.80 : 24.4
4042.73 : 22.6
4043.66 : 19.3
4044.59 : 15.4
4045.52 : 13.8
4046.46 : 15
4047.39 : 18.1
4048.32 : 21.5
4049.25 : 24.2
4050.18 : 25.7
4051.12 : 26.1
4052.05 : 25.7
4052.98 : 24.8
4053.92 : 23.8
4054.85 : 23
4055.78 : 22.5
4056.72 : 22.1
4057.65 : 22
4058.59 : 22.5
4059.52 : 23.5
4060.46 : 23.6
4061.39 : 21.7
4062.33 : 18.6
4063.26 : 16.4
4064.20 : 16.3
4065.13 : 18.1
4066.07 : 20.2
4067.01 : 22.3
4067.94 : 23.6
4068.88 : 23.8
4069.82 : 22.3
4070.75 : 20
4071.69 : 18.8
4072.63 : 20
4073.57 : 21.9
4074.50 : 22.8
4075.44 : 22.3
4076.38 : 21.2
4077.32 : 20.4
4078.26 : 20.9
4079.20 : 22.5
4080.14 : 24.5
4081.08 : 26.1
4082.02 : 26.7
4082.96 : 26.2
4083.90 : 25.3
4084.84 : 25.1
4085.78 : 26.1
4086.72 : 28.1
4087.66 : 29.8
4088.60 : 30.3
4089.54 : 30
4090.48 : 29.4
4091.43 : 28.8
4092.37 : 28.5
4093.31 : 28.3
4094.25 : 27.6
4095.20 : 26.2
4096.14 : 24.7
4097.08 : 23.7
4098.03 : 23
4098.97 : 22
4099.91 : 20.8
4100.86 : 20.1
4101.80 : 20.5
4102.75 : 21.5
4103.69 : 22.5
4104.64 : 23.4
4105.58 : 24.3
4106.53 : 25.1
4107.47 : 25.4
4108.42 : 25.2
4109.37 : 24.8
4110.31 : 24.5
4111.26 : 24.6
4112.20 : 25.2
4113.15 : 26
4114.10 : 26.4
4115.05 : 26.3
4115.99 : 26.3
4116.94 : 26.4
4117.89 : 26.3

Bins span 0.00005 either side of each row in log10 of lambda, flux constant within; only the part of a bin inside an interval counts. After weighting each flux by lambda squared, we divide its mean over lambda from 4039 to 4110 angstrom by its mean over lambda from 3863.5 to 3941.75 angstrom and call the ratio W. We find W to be 2.32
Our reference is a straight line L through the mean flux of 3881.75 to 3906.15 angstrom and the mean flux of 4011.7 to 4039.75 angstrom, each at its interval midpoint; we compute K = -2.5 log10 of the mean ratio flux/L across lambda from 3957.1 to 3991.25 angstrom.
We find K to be 0.43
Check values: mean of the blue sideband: 11.9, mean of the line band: 12.8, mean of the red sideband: 23.1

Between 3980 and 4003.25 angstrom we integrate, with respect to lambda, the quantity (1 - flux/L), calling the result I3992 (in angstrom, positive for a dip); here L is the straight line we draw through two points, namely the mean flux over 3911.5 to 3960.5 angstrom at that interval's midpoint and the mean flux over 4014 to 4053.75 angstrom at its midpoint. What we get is -4.5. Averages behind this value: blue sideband 10.3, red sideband 22.6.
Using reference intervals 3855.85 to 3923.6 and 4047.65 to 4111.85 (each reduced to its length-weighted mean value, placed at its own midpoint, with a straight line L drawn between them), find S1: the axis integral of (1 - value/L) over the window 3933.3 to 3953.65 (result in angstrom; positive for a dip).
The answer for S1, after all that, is 7.6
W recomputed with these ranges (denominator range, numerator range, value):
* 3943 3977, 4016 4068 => 2.20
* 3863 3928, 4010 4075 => 1.97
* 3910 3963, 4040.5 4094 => 2.38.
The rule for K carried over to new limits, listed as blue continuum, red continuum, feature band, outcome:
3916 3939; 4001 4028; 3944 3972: 0.21 mag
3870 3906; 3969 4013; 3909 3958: 0.35 mag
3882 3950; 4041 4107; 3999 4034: -0.21 mag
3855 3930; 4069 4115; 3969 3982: 0.31 mag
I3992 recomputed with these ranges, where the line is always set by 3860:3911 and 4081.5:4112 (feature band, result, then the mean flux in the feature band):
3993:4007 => -1.2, 20.9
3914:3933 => 6.6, 9.33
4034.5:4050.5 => 0.1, 21.8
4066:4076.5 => 0.9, 21.7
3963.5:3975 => 6.8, 7.02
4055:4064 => 0.7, 21.3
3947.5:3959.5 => 1.5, 14.3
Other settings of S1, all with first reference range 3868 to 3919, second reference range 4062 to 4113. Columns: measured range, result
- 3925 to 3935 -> 6.4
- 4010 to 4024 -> -3.3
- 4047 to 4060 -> -0.9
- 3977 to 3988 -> -0.3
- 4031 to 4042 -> -0.7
